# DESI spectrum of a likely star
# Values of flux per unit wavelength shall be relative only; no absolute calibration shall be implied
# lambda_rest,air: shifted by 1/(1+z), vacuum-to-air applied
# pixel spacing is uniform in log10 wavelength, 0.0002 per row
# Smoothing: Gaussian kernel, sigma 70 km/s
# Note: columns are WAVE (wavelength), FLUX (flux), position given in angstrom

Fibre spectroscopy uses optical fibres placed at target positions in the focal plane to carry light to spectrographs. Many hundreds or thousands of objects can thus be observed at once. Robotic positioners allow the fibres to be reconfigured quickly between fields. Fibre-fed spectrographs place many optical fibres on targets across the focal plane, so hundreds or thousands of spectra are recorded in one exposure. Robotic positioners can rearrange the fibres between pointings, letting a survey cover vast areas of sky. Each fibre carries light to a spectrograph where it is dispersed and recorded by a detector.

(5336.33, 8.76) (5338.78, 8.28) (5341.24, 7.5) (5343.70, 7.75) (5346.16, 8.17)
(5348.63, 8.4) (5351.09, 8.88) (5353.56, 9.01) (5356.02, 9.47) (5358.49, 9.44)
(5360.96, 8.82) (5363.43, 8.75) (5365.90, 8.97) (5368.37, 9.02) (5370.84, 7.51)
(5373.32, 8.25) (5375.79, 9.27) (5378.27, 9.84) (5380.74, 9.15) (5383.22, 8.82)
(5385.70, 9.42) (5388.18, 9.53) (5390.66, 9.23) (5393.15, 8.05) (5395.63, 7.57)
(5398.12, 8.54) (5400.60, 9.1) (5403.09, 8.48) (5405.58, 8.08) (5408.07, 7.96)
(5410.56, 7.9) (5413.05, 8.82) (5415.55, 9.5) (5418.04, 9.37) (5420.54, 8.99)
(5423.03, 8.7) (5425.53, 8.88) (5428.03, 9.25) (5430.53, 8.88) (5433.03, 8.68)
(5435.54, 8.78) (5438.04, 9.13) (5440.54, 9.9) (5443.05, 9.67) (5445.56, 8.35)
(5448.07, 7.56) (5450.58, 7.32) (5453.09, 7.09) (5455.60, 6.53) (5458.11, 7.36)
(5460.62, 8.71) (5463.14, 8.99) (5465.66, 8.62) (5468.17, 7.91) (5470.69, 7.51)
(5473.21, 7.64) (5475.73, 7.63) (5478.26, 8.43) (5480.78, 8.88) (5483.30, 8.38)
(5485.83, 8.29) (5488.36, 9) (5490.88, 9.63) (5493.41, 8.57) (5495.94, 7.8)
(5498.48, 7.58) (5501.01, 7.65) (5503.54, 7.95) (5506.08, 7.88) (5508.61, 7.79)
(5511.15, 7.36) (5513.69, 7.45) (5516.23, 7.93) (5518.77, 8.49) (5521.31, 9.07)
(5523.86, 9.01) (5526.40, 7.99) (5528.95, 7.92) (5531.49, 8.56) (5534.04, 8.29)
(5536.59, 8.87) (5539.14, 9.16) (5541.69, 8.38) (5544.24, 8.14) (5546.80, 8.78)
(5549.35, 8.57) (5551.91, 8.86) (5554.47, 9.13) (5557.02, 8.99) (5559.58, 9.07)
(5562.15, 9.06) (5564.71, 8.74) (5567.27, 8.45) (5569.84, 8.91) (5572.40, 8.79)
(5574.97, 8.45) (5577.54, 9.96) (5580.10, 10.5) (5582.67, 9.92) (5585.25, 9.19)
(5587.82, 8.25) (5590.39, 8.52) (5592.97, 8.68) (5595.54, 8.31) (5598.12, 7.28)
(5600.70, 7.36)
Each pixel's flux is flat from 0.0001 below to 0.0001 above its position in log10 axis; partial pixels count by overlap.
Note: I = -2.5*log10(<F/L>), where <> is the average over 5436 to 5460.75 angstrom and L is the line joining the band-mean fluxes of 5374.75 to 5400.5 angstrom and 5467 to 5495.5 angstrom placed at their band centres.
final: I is 0.052 mag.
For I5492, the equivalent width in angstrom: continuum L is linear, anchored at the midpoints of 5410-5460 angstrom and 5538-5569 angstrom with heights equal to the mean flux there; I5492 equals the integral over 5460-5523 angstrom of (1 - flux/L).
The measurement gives 3.3 angstrom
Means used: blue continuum 8.54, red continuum 8.78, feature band 8.2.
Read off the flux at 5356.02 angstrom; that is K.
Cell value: 9.47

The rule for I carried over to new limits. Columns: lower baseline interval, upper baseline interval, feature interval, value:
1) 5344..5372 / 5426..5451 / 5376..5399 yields -0.020 mag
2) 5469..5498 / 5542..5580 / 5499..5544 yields 0.050 mag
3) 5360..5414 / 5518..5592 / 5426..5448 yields -0.032 mag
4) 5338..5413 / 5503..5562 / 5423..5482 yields 0.026 mag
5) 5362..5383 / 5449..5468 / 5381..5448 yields -0.061 mag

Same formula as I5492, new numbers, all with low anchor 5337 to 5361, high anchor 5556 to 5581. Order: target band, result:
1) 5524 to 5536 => 0.9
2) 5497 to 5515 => 2.5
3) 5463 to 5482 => 1.5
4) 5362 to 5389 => -1.0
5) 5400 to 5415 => 0.5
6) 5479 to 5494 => 0.2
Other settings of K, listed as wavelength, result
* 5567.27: 8.45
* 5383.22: 8.82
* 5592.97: 8.68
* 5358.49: 9.44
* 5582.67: 9.92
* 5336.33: 8.76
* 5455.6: 6.53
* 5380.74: 9.15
